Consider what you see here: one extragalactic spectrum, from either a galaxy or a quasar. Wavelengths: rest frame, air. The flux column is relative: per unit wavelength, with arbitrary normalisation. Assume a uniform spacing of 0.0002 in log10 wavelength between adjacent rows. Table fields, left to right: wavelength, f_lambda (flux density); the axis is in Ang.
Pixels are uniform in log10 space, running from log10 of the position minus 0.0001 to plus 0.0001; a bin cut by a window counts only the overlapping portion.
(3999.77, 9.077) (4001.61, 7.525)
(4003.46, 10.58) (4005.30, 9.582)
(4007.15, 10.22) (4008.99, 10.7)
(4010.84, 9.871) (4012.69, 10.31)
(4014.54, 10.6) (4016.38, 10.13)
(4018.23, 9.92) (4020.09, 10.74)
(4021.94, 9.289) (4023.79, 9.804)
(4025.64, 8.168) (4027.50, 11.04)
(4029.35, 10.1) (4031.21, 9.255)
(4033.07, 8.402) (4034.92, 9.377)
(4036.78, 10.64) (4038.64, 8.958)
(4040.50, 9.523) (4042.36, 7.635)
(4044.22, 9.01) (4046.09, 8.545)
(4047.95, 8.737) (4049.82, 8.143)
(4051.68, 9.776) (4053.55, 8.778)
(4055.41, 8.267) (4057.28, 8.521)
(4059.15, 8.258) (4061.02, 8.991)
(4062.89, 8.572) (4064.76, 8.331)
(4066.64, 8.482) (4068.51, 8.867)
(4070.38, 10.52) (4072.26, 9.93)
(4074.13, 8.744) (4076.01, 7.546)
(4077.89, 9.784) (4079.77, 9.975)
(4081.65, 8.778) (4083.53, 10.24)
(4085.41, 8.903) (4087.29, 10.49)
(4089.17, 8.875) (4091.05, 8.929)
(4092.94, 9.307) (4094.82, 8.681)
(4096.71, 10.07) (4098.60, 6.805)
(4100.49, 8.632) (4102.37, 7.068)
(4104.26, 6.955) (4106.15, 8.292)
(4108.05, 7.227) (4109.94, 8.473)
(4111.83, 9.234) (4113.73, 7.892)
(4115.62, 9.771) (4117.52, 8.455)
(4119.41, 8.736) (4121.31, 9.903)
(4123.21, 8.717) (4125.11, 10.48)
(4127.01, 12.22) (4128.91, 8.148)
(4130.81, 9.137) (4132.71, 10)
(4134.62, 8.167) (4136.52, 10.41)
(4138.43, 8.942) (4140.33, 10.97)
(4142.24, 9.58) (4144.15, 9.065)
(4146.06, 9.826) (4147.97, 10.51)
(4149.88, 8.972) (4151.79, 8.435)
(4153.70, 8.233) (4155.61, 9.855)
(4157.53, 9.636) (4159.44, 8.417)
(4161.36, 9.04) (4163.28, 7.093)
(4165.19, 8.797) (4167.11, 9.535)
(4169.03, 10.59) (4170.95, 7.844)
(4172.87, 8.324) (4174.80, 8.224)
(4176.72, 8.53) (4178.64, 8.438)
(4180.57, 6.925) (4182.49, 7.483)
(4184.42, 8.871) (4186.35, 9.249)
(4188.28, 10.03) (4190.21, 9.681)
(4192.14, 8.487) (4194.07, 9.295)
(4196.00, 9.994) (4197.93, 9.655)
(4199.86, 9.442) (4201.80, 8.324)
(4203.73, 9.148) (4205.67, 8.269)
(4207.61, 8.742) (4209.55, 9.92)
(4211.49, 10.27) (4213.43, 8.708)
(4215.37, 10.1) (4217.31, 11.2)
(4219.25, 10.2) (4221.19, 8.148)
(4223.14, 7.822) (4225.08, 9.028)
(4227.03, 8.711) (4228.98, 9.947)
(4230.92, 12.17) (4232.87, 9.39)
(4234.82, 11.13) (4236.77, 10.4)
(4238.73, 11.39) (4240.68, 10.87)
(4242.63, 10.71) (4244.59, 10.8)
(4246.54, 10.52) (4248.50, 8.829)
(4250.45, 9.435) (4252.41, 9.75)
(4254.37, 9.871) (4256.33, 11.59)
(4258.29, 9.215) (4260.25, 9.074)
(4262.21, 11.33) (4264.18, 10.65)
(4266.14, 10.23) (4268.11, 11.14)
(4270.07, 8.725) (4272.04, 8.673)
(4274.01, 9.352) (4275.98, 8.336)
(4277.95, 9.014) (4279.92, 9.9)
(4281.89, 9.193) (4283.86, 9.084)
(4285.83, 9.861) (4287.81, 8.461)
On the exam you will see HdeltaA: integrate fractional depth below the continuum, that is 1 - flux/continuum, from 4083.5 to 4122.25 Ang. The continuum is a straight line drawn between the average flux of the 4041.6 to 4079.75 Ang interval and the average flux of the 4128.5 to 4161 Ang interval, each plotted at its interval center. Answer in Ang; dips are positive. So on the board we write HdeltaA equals 1.7 Ang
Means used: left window 8.81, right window 9.33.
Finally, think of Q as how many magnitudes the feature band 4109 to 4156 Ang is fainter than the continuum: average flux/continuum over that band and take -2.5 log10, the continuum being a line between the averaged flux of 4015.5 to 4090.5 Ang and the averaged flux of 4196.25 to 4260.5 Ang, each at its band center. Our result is 0.01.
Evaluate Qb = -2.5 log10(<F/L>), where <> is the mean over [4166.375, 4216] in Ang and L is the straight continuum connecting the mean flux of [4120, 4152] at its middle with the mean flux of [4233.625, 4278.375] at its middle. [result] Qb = 0.10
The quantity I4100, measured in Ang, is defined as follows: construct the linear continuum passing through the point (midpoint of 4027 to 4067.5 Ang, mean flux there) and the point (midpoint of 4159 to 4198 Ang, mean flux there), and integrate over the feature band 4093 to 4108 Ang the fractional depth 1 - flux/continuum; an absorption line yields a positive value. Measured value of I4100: 1.3 Ang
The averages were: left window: 8.95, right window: 8.77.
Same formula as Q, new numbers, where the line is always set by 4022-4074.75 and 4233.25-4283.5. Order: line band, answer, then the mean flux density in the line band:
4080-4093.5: -0.02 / 9.4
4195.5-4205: 0.05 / 9.25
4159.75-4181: 0.13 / 8.52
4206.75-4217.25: 0.01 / 9.7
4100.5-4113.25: 0.17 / 7.93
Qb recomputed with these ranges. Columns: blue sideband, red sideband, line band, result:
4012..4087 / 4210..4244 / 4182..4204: 0.08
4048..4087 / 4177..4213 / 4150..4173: 0.02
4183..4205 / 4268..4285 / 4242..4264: -0.10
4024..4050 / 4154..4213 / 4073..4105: 0.03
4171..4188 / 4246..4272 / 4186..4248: -0.08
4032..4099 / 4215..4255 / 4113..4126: 0.02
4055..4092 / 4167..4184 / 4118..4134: -0.11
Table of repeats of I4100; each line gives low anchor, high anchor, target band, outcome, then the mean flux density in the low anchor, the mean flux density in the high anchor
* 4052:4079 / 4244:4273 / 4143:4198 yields 3.2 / 8.86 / 9.98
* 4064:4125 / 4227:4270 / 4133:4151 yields -0.6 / 8.85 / 10.3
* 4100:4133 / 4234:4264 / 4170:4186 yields 2.4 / 8.84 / 10.3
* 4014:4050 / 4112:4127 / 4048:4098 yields 1.7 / 9.41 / 9.33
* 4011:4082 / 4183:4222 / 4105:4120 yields 1.3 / 9.23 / 9.37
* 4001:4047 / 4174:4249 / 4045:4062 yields 1.6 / 9.61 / 9.47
